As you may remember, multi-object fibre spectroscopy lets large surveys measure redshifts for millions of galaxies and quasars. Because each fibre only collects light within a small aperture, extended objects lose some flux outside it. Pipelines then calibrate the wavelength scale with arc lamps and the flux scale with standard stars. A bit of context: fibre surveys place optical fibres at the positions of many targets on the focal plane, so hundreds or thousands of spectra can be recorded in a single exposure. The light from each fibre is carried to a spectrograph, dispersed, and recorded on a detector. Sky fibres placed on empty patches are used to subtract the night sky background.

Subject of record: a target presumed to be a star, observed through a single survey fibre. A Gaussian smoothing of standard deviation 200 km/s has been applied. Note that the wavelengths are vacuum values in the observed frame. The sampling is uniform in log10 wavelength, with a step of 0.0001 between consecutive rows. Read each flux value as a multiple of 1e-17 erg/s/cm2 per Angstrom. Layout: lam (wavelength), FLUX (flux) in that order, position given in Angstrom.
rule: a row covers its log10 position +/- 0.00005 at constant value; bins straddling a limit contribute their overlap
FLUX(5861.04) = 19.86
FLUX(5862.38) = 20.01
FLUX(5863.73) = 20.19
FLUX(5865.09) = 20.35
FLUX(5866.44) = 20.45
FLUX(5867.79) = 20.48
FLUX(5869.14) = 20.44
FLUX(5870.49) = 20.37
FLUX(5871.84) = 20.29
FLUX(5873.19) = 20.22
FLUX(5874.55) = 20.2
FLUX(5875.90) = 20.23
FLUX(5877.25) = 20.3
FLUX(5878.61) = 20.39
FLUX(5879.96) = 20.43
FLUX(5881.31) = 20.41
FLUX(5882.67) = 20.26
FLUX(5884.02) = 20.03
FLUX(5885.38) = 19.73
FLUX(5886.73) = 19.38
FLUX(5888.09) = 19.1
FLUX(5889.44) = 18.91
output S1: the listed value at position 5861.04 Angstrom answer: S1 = 19.86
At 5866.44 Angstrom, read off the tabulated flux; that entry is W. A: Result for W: 20.45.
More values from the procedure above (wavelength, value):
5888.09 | 19.1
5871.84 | 20.29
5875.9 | 20.23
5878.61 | 20.39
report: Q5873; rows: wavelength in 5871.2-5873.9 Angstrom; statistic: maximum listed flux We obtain 20.29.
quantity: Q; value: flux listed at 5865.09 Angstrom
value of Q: 20.35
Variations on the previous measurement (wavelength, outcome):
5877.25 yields 20.3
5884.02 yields 20.03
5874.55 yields 20.2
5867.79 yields 20.48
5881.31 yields 20.41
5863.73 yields 20.19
